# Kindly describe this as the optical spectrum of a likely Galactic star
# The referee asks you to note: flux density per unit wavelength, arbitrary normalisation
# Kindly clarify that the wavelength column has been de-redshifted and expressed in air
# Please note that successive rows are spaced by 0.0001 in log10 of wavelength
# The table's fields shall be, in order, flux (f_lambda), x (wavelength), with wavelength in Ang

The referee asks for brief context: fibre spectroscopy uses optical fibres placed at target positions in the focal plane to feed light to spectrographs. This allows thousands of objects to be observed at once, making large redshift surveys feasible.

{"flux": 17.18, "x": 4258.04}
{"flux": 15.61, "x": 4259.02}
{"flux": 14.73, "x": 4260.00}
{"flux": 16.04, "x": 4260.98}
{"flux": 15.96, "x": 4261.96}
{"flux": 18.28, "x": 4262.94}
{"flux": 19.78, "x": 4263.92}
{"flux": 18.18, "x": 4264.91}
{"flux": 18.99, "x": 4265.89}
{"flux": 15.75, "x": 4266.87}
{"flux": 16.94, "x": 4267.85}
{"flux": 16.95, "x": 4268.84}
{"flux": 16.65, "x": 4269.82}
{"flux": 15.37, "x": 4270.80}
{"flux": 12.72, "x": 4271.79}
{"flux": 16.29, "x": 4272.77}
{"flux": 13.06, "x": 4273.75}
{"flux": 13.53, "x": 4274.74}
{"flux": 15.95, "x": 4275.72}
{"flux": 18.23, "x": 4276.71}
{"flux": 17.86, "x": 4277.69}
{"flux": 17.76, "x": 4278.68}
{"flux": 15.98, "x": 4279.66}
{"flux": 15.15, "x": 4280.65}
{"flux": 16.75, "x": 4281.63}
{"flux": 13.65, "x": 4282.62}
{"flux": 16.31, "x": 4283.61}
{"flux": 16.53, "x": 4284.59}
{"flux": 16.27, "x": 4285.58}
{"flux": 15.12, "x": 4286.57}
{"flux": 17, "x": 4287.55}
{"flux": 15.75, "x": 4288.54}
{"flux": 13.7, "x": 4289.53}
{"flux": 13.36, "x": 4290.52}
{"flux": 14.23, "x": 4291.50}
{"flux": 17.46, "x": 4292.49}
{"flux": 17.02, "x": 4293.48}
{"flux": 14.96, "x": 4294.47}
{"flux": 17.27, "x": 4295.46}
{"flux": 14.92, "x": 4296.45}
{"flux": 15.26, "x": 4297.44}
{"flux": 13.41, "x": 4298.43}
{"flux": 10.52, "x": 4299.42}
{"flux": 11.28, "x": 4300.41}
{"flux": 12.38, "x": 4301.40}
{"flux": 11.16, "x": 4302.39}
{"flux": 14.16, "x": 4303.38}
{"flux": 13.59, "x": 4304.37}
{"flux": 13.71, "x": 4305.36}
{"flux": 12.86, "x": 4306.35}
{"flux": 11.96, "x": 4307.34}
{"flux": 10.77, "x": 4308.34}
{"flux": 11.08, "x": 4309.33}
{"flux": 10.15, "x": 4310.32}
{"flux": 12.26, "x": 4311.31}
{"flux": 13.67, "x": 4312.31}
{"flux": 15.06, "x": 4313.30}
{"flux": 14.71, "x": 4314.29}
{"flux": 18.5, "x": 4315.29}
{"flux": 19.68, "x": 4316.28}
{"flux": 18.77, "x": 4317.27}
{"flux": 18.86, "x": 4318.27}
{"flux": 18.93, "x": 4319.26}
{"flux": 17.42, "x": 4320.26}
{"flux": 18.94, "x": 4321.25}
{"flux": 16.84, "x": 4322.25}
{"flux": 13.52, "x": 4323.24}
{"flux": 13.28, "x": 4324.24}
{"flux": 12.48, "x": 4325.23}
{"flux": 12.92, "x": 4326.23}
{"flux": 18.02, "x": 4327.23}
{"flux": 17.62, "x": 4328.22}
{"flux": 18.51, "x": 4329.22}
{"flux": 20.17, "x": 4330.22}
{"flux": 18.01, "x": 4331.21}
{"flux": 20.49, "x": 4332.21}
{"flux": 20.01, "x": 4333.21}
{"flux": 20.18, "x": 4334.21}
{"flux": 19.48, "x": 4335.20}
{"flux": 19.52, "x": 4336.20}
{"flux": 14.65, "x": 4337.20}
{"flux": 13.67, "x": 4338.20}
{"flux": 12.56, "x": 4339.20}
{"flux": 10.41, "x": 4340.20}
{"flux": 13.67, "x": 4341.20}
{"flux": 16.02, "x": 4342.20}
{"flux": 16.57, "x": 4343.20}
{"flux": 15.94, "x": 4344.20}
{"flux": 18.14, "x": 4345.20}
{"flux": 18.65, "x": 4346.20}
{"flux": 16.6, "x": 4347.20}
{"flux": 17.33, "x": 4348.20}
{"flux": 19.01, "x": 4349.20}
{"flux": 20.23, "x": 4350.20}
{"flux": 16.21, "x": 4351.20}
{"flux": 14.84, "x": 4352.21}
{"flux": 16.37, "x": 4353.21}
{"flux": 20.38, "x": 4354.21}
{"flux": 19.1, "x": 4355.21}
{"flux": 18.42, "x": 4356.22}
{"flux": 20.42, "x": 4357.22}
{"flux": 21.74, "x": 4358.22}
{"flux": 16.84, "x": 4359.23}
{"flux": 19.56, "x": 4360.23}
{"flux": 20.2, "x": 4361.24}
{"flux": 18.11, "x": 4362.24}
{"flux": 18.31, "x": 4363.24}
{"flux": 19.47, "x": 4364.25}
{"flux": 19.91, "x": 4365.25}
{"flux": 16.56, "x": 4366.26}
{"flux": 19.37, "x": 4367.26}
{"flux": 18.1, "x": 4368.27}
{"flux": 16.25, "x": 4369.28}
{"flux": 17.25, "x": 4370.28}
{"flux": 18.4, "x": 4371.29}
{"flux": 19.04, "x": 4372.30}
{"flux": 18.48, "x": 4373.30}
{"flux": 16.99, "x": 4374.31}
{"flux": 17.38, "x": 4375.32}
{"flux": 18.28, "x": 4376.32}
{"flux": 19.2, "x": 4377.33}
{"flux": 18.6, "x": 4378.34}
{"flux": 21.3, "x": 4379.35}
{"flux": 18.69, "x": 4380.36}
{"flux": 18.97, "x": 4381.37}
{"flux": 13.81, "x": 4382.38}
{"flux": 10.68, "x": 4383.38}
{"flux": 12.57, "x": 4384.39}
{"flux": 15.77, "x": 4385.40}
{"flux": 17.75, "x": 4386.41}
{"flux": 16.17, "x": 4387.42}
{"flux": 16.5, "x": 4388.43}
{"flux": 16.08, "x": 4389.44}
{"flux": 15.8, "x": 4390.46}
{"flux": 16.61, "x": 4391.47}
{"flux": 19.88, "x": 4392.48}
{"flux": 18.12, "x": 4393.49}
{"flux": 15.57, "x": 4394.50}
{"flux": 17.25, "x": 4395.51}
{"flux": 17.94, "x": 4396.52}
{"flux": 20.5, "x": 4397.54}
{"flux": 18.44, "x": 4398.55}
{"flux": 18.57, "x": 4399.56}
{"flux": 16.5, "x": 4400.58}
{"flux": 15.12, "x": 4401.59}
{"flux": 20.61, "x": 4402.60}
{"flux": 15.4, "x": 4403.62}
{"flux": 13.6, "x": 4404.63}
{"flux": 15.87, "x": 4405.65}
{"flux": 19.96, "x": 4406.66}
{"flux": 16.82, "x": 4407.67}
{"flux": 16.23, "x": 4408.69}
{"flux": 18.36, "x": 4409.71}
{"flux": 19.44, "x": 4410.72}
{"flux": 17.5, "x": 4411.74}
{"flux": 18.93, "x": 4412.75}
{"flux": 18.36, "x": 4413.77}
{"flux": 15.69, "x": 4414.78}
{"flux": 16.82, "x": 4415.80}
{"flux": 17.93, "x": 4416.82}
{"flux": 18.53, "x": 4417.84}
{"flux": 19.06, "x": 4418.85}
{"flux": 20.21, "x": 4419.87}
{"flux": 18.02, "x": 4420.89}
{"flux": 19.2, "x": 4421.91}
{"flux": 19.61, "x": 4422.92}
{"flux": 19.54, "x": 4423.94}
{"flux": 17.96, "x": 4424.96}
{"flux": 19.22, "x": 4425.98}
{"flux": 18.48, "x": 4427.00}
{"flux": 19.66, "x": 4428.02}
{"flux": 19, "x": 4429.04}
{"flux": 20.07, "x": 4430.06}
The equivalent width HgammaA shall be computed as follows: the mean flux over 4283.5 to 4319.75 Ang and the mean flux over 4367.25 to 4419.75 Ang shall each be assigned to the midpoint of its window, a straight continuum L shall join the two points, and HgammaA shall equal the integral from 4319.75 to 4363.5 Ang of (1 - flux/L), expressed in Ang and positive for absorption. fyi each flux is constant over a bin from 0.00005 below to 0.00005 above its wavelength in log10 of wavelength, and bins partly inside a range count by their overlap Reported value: -3.98 Ang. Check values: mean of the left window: 14.6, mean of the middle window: 17.3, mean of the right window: 17.4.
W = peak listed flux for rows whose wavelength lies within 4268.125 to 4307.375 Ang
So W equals 18.23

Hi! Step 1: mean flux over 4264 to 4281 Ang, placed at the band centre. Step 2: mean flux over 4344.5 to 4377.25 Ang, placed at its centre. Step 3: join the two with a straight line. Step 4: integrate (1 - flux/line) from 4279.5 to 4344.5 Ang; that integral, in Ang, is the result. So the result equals 6.9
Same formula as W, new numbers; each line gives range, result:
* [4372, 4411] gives 21.3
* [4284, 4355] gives 20.49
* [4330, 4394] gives 21.74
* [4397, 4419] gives 20.61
